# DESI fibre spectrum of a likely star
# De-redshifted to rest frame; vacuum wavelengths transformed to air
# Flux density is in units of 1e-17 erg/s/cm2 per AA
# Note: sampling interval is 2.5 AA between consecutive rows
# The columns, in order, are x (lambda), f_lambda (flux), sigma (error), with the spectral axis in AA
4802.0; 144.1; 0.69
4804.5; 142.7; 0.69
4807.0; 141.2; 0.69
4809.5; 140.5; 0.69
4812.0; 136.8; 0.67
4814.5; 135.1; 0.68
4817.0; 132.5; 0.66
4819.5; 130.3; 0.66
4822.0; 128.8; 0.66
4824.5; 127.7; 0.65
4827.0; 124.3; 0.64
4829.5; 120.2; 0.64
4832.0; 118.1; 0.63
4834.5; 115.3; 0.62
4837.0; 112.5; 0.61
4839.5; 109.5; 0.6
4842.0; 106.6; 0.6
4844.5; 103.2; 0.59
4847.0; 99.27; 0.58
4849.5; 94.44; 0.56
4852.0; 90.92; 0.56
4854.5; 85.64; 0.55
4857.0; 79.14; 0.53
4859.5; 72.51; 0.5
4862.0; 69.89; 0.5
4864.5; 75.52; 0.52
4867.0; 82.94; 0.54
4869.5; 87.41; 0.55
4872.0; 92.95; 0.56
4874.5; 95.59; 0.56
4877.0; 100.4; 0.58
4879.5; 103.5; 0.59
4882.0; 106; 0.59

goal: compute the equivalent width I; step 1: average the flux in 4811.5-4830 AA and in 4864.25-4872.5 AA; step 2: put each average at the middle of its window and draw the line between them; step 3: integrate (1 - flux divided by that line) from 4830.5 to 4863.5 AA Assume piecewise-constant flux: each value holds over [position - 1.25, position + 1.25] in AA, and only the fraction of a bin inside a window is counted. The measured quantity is 2.8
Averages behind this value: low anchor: 130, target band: 96.7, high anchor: 85.1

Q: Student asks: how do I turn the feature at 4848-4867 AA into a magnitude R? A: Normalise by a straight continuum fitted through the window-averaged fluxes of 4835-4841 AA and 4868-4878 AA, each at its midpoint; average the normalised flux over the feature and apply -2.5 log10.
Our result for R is 0.24 mag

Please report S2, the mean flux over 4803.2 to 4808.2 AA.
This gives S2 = 142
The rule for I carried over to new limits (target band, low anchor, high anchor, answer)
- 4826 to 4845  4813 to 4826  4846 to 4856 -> -0.49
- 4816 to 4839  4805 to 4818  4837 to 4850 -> -0.37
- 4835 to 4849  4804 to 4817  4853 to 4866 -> -1.02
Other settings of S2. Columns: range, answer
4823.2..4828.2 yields 126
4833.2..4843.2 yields 111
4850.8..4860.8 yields 81.9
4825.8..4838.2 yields 118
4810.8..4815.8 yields 136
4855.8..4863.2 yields 73.8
